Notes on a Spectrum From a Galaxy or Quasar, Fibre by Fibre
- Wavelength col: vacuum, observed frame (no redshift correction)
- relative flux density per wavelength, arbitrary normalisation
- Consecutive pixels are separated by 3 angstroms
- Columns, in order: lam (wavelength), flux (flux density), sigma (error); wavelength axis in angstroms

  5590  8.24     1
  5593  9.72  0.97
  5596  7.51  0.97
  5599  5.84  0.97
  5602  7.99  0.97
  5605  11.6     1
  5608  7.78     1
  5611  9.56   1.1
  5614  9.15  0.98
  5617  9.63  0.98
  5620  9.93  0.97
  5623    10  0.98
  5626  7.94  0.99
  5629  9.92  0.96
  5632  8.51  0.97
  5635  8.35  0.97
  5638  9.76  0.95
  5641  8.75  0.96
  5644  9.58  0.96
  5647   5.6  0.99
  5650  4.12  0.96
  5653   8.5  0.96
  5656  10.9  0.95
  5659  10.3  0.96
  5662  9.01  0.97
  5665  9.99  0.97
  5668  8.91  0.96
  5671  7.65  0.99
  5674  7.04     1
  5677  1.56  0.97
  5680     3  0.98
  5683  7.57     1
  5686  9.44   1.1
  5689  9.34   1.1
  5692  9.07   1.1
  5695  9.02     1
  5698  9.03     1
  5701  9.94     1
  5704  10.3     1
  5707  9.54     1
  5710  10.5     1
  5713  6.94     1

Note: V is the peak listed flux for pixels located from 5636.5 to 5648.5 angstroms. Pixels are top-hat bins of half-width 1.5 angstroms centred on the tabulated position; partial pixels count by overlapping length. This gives 9.76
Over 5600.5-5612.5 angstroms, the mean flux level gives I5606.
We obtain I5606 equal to 9.23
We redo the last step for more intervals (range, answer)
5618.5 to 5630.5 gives 9.45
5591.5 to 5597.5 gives 8.62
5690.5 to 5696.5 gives 9.04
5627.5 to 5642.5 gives 9.06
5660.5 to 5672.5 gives 8.89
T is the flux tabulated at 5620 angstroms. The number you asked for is 9.93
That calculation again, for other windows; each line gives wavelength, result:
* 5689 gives 9.34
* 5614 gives 9.15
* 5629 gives 9.92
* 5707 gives 9.54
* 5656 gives 10.9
